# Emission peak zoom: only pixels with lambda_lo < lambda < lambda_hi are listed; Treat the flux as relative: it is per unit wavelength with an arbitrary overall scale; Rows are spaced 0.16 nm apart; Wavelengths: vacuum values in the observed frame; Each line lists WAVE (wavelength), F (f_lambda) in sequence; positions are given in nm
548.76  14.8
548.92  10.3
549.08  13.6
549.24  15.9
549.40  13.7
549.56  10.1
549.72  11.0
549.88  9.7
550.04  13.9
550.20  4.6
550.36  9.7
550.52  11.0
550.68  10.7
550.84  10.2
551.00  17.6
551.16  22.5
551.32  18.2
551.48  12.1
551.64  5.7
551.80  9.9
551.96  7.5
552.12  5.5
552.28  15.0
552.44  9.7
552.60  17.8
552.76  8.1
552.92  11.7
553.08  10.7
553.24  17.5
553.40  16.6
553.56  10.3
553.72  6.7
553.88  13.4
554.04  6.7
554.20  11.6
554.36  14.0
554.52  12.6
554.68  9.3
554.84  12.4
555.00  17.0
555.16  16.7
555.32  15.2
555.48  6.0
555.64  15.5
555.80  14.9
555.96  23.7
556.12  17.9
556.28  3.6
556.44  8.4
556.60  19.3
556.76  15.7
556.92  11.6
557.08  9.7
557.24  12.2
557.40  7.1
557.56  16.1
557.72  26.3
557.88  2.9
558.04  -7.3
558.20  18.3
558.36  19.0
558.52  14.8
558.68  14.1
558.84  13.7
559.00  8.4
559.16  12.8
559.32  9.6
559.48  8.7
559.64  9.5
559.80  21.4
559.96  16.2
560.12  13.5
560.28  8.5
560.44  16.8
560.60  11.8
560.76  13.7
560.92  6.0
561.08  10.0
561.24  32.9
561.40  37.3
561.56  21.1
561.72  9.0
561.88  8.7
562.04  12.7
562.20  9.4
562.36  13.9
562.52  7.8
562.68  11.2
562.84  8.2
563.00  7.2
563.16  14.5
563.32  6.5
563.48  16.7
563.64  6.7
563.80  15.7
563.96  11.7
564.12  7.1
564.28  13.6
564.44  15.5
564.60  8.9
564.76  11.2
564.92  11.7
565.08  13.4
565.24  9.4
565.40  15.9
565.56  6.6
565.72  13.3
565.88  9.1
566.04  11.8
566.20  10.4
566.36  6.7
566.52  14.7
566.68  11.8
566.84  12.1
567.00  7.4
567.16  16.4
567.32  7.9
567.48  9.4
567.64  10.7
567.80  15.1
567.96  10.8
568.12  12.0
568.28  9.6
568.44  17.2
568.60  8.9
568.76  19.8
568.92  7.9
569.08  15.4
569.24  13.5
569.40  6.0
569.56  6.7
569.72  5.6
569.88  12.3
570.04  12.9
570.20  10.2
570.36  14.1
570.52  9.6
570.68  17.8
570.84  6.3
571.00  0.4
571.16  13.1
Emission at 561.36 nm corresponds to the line [O III] 5007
